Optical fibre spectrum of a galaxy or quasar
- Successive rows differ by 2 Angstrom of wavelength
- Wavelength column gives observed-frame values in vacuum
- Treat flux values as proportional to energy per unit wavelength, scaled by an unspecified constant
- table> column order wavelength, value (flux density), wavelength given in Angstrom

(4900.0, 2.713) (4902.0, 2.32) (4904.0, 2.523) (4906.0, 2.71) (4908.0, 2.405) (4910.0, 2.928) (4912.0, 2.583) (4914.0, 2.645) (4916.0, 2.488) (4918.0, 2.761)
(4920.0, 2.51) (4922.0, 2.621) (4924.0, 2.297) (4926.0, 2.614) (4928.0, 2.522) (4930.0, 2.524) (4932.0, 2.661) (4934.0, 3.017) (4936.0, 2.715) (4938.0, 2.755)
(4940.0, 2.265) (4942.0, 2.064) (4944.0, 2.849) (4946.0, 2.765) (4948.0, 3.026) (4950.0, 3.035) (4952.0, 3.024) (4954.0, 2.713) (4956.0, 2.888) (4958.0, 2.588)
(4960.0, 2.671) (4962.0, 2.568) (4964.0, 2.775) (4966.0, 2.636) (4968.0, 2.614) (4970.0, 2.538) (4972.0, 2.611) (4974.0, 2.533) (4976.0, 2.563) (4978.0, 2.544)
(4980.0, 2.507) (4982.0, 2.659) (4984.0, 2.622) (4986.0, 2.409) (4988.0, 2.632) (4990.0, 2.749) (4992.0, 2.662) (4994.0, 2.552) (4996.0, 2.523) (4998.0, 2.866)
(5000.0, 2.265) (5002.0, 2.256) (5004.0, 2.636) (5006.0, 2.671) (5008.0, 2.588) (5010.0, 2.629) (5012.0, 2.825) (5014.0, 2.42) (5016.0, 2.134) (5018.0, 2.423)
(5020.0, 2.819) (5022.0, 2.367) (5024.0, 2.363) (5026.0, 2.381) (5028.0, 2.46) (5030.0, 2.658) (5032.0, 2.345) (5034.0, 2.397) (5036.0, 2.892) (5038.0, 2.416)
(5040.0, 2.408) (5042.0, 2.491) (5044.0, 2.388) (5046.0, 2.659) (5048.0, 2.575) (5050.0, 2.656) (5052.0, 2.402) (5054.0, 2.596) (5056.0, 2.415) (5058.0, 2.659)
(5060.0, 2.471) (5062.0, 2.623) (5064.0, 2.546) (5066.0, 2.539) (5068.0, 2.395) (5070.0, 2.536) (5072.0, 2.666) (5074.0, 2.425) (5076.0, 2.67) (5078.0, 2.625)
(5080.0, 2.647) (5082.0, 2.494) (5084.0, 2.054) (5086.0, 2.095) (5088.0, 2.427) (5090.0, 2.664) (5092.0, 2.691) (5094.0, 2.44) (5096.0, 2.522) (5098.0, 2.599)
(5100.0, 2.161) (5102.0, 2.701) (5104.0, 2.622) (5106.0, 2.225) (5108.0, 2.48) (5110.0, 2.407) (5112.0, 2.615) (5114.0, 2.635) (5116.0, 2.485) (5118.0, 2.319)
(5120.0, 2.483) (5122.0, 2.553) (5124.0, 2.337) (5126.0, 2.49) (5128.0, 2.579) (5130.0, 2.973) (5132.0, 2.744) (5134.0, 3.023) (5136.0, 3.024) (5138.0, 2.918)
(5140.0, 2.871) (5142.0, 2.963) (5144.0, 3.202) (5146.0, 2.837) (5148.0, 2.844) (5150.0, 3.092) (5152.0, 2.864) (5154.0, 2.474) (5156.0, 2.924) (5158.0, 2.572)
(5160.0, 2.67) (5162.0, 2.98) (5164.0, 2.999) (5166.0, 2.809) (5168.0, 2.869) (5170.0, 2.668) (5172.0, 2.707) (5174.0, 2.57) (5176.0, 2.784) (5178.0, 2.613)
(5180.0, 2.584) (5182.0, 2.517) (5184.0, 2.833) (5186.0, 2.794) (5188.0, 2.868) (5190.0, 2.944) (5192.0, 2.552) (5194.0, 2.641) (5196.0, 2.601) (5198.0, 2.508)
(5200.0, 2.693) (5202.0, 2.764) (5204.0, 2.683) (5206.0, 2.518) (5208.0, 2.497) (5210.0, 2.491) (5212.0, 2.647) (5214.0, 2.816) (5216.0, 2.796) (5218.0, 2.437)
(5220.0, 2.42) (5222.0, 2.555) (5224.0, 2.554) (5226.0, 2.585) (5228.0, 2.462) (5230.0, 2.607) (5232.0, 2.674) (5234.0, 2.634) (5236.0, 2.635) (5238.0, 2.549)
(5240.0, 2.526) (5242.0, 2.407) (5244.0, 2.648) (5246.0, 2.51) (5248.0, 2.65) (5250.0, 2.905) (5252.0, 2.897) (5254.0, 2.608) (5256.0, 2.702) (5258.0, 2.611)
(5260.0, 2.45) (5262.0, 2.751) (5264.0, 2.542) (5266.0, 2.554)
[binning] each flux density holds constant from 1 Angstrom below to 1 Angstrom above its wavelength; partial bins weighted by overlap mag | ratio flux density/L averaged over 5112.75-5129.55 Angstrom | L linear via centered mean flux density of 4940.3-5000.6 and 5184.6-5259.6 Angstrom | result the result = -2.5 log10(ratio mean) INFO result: 0.057 mag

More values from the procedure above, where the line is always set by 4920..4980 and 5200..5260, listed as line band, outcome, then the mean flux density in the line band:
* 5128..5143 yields -0.11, 2.91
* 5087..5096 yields 0.03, 2.55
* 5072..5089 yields 0.08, 2.44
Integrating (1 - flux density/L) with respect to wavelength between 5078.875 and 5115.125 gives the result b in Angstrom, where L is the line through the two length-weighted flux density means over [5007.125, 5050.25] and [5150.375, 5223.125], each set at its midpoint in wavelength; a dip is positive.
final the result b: 1.62 Angstrom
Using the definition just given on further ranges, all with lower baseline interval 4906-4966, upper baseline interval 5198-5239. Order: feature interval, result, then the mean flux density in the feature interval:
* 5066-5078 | 0.4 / 2.55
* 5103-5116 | 0.6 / 2.5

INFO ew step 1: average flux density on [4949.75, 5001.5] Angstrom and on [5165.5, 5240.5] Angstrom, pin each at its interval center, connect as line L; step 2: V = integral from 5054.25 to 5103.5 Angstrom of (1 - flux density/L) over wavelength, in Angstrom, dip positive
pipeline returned 2.5 Angstrom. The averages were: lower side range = 2.63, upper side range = 2.64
